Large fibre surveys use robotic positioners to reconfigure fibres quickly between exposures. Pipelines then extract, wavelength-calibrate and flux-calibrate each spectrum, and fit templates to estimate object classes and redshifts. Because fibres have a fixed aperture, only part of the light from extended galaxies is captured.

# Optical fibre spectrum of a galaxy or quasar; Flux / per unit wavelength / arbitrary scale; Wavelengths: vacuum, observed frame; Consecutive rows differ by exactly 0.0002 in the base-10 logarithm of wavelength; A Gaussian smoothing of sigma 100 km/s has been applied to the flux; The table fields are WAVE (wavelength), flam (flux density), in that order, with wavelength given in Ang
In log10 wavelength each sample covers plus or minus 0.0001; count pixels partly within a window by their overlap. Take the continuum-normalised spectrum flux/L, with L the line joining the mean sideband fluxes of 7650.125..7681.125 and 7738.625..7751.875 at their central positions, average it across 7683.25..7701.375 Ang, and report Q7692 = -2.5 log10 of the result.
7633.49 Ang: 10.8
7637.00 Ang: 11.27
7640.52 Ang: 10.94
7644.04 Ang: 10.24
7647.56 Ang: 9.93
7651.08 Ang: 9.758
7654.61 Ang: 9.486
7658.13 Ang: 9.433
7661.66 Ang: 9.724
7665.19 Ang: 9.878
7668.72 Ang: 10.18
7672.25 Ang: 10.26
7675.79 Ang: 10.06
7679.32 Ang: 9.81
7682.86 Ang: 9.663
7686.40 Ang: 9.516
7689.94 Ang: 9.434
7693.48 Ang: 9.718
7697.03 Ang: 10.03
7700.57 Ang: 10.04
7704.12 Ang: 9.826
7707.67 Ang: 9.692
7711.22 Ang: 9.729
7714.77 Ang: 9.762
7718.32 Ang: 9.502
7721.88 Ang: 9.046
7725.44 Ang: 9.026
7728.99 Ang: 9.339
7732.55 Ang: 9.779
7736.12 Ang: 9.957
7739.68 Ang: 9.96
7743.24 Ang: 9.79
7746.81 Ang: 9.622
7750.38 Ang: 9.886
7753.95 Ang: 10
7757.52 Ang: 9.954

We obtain 0.01 mag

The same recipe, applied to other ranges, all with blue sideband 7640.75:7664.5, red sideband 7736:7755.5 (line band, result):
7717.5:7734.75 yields 0.059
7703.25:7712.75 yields 0.013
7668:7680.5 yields -0.026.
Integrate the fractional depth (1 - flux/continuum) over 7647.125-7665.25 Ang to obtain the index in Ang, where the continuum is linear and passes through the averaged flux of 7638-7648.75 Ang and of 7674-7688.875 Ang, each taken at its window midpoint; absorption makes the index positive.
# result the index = 1.0 Ang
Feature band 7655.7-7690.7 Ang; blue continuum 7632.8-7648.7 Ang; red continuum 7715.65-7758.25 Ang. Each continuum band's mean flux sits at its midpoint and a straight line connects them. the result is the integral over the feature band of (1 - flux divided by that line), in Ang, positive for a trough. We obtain 1.7 Ang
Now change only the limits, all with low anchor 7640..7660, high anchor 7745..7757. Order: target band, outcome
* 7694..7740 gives 0.95 Ang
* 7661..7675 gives -0.20 Ang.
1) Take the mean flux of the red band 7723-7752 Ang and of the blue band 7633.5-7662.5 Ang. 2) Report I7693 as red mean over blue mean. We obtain 0.95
